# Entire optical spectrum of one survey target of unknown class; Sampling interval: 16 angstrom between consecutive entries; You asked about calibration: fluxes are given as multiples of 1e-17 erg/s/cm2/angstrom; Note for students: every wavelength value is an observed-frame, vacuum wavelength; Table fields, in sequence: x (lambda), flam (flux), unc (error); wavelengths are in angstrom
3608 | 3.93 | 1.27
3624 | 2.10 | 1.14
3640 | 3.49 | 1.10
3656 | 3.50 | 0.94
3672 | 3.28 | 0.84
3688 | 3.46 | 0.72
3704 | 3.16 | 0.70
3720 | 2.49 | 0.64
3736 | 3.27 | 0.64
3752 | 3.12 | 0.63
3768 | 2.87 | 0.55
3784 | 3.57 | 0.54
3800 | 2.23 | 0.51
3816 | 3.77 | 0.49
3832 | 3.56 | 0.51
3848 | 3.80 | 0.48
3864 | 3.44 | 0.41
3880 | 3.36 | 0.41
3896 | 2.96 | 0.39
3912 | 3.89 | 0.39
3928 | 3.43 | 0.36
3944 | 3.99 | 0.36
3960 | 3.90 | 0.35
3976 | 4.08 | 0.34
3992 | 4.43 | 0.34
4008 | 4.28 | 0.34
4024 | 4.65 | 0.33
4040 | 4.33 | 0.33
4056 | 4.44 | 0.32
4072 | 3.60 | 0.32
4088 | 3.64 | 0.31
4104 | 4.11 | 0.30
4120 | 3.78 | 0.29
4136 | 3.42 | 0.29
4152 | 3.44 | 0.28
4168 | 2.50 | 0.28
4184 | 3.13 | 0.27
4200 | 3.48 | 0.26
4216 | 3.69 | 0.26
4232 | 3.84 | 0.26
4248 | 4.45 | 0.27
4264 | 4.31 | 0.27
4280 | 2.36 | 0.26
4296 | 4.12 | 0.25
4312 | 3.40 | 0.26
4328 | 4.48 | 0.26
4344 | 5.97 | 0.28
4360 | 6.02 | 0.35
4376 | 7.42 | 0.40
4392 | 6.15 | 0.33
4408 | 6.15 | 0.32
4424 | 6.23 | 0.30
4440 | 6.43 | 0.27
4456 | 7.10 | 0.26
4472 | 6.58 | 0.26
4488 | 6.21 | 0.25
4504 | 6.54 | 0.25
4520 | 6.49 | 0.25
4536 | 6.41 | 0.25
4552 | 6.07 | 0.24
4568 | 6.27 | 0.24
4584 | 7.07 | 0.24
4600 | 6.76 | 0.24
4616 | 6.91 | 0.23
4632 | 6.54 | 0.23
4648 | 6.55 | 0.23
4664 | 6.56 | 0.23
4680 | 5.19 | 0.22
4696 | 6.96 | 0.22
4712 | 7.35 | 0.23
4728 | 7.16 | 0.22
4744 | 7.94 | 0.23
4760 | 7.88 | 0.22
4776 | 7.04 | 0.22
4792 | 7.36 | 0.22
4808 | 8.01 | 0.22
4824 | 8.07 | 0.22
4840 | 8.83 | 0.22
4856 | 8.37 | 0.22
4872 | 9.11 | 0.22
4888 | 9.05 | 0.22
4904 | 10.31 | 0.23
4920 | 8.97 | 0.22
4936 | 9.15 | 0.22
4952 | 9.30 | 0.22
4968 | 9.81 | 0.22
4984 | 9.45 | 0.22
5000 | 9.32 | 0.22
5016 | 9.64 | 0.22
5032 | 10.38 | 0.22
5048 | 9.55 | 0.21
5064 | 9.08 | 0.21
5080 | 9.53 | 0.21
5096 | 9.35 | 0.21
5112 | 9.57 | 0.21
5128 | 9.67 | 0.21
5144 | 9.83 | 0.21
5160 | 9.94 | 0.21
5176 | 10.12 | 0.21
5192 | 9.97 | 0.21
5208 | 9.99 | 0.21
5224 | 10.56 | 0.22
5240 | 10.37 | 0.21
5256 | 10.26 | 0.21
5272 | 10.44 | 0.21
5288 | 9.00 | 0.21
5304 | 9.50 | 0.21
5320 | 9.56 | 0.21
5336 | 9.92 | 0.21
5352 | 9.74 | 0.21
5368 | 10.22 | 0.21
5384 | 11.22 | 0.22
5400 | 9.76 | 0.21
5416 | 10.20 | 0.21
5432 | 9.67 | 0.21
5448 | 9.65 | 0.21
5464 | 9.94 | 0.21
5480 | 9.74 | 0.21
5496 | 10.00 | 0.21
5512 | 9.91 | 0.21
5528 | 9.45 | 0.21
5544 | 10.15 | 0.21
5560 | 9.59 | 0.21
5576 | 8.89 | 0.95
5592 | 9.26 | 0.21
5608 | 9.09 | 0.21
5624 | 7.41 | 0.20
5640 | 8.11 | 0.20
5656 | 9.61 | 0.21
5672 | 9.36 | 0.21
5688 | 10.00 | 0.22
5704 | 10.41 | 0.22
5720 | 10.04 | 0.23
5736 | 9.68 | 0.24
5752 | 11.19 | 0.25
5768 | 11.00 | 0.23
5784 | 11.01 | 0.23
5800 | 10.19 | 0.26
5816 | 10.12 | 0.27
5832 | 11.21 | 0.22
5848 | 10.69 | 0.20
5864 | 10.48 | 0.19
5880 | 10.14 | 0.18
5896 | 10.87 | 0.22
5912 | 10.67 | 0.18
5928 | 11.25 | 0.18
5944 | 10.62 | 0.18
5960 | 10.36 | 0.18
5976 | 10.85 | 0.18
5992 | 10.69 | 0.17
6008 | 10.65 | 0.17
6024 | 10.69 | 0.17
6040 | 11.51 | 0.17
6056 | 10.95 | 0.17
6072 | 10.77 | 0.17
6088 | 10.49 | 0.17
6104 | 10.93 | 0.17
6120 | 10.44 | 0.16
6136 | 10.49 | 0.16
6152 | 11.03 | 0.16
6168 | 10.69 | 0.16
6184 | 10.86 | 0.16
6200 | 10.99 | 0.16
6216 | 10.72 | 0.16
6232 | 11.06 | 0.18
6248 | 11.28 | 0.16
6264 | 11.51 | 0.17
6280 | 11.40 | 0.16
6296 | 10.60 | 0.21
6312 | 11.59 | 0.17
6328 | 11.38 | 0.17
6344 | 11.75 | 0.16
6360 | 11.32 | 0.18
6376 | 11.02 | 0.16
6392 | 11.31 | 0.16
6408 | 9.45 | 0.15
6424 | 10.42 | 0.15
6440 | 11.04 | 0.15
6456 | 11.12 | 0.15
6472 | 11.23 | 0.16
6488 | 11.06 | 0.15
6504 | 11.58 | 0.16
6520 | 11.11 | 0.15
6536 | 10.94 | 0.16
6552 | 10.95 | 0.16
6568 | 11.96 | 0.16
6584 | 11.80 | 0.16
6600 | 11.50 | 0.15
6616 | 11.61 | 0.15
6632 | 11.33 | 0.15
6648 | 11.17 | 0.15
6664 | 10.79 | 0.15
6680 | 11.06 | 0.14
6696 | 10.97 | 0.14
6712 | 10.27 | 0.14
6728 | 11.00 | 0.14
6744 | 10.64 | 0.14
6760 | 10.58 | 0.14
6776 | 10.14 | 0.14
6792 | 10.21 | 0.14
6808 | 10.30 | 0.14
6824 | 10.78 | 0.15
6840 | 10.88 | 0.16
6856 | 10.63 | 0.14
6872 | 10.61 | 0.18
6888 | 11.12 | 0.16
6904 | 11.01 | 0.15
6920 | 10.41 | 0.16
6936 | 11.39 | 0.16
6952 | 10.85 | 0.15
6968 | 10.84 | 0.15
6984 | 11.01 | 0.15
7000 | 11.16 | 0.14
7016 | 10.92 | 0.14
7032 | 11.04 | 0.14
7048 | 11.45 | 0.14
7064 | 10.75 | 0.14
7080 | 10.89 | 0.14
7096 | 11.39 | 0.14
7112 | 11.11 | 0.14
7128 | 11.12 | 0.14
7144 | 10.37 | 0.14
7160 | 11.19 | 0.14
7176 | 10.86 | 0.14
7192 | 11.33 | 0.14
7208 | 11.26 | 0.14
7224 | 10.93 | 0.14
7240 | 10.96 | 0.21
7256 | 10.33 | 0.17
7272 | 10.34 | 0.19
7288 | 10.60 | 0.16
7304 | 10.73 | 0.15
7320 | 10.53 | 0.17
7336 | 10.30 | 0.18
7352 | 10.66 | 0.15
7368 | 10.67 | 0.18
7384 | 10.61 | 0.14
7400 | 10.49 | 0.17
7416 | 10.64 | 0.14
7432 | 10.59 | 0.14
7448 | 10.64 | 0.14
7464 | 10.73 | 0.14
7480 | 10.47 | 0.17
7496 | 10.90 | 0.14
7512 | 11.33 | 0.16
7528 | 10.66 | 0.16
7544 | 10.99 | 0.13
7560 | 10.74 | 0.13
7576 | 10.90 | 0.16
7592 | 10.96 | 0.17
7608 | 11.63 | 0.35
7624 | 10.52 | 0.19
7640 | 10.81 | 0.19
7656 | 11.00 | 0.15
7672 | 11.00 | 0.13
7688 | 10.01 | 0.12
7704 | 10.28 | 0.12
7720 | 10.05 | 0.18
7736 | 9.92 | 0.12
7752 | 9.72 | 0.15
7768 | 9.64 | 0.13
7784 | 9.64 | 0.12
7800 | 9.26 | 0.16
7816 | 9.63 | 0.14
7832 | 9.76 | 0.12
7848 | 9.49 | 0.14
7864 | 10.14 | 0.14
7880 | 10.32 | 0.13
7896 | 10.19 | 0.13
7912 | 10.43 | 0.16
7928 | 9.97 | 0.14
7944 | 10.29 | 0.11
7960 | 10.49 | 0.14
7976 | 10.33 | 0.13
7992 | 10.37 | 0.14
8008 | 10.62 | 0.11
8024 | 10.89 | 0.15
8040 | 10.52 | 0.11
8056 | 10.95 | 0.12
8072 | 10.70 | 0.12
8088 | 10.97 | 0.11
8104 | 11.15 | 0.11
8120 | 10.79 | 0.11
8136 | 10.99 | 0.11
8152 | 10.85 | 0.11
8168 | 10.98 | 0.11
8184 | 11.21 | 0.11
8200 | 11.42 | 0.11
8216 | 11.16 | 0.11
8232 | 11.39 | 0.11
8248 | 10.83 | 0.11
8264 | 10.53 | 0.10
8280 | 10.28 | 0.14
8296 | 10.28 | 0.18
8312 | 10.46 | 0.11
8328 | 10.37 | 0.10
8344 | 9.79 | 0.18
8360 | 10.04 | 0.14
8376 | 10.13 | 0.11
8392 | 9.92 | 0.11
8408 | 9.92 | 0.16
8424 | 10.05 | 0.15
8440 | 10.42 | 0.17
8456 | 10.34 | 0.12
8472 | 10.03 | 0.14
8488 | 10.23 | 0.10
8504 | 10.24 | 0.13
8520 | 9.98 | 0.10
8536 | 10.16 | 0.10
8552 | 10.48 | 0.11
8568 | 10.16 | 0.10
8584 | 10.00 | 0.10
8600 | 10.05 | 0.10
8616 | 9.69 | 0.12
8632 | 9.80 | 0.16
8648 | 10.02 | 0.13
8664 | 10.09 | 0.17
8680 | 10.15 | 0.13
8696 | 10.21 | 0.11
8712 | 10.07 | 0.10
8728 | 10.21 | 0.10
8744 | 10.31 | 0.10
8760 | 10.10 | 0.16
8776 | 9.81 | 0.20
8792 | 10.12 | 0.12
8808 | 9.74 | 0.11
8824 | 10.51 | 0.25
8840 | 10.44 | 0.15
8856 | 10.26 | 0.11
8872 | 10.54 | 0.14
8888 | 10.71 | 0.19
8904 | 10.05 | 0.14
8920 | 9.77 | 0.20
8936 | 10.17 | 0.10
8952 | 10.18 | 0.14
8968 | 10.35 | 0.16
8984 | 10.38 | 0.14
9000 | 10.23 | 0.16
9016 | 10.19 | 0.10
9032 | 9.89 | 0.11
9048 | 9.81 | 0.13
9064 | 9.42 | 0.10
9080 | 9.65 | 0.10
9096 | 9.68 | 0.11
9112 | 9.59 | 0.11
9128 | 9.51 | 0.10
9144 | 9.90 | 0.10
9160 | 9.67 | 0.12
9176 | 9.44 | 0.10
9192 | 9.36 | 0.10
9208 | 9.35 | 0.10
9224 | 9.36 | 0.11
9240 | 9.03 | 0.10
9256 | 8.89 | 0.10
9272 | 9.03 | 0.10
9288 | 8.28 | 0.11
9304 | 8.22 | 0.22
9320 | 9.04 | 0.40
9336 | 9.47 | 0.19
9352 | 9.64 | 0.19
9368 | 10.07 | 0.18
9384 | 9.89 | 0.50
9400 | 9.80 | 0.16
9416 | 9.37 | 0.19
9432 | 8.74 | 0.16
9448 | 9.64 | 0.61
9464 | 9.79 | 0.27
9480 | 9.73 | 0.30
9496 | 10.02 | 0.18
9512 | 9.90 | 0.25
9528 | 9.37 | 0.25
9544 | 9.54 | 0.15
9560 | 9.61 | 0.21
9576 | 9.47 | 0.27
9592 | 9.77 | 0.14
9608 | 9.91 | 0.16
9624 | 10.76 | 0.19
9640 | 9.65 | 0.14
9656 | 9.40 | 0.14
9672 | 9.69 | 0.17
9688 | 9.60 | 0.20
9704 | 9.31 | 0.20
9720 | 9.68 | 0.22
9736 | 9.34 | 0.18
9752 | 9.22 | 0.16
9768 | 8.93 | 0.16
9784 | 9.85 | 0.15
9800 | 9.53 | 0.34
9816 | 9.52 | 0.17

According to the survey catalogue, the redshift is 0.088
